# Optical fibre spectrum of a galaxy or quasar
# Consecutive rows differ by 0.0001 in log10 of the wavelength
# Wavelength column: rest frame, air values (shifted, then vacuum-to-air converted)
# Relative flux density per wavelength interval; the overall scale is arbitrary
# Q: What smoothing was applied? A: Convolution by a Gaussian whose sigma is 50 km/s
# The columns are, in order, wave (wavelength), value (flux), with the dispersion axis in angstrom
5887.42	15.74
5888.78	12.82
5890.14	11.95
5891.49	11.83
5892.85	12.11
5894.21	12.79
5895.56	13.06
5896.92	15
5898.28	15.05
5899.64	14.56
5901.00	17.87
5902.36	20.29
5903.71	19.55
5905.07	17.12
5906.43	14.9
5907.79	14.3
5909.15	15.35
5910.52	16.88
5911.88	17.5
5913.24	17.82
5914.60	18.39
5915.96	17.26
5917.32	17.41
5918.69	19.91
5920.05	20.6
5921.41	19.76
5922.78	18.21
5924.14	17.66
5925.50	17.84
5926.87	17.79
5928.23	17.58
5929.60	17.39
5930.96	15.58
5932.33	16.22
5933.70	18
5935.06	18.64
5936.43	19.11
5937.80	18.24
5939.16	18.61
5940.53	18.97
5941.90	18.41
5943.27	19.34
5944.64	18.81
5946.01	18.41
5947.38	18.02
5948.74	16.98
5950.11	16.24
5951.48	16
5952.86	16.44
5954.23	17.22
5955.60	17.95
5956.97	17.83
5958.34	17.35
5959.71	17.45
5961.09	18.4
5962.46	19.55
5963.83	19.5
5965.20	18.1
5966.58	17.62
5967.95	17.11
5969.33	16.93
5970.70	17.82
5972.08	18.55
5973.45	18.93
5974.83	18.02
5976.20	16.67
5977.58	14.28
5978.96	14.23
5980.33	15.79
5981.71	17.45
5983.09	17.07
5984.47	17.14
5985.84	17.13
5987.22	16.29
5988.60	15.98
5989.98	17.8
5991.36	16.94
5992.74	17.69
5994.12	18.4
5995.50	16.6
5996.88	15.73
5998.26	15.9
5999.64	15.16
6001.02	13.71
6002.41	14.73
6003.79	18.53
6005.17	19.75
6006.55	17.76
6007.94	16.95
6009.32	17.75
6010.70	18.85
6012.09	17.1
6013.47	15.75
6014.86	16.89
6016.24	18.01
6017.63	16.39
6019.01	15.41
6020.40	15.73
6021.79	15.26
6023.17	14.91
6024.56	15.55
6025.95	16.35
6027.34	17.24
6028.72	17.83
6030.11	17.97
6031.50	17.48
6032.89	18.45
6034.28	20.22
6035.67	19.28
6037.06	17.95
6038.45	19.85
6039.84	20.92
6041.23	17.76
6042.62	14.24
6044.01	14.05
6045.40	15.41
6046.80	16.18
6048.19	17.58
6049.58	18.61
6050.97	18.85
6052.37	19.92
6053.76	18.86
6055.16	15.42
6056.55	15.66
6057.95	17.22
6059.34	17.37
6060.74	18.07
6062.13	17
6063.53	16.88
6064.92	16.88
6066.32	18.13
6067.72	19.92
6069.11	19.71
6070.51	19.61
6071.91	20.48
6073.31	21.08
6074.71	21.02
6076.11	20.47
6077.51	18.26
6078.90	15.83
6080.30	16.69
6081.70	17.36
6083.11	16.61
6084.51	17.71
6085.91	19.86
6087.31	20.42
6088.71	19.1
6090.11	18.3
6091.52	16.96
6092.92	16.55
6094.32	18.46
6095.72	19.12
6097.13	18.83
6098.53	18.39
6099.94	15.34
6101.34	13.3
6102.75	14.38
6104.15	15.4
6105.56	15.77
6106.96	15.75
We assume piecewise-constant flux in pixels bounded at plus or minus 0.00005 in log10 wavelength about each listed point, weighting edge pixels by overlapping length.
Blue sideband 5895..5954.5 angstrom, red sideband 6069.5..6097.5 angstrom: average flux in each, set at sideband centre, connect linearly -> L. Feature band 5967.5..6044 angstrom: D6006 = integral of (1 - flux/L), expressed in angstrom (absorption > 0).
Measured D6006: 4.4 angstrom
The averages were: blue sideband 17.5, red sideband 18.6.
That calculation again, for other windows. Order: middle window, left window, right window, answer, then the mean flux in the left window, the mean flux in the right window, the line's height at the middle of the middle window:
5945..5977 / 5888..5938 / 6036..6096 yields -1.1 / 16.6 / 18.1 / 17.1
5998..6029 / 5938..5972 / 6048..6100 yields 2.6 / 17.9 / 18.3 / 18.1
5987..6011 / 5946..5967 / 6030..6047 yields 1.1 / 17.7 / 17.7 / 17.7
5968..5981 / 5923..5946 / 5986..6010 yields 0.3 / 18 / 16.8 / 17.3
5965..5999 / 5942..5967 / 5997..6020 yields 0.7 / 17.9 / 16.8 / 17.3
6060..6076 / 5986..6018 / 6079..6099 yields -1.1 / 16.9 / 18.1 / 17.8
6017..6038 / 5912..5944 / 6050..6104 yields 1.1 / 18.2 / 18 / 18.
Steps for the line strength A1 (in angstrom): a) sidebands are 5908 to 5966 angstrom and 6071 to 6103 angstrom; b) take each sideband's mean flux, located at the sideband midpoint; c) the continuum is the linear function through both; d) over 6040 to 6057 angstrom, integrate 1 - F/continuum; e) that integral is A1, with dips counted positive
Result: 0.9 angstrom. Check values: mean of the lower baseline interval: 17.9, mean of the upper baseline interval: 18.1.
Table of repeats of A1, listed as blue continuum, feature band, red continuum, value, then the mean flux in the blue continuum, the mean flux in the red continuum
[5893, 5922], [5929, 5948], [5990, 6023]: -1.5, 16.8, 16.7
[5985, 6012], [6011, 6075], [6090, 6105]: -2.9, 16.9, 16.7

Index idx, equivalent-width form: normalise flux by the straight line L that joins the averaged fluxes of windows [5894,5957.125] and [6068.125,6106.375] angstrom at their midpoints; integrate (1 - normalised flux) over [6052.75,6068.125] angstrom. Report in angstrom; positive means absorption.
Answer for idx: 0.4 angstrom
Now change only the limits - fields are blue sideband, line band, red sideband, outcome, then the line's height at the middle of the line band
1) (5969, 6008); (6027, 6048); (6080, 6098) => -0.21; 17.5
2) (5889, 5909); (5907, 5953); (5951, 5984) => -4.92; 16.1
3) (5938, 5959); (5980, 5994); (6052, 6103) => 0.65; 17.8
